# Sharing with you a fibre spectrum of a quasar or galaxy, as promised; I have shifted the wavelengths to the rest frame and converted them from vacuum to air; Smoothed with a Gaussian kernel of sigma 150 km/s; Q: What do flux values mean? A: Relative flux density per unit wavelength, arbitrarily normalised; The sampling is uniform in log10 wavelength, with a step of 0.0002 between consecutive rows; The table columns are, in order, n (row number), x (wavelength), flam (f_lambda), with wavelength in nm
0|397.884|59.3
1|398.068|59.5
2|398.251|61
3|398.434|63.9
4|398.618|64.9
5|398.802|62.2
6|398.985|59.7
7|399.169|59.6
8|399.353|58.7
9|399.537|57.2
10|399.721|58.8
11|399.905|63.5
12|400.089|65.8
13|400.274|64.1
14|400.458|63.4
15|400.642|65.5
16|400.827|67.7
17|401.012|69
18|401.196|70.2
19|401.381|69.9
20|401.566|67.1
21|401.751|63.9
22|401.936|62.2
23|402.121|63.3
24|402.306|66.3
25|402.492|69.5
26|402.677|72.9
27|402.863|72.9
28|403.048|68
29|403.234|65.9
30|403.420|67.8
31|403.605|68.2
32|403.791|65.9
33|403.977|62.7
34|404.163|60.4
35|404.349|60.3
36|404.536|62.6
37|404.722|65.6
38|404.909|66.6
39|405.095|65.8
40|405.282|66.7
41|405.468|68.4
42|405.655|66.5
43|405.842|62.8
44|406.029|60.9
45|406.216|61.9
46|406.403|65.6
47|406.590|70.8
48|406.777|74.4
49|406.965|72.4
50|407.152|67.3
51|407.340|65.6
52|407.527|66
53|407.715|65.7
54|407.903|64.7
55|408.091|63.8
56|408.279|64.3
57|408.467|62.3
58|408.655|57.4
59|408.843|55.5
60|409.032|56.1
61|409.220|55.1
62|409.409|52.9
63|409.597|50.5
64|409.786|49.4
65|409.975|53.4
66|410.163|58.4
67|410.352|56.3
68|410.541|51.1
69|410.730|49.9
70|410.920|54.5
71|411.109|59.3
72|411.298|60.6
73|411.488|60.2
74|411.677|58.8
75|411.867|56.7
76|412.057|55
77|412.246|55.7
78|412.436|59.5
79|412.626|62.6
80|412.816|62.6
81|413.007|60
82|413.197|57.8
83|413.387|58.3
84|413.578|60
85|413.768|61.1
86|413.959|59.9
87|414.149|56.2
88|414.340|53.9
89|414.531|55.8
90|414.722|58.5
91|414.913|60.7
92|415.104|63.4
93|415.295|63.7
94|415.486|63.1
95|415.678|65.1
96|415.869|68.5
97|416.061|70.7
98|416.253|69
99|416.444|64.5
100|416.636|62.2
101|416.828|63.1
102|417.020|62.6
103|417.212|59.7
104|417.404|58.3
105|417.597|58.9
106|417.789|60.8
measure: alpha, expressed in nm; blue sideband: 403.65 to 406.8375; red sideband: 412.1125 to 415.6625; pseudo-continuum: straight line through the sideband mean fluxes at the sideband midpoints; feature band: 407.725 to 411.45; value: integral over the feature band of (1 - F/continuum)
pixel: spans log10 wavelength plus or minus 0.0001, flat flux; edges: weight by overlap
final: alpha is 0.33 nm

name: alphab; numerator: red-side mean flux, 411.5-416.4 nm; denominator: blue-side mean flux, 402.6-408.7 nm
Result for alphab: 0.9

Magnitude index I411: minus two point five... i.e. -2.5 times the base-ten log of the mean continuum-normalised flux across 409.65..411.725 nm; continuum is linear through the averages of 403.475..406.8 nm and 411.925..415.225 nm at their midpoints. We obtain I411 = 0.10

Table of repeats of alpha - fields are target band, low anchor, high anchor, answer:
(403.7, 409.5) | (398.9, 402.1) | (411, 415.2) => -0.21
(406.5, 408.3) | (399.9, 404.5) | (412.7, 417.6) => -0.09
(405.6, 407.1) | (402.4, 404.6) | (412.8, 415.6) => -0.05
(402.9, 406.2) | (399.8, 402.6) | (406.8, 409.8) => -0.07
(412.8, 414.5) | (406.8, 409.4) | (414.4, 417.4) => 0.12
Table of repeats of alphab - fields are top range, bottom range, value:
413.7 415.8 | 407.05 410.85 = 1.03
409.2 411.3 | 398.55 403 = 0.83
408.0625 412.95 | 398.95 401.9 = 0.89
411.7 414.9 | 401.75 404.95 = 0.89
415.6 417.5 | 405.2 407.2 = 0.96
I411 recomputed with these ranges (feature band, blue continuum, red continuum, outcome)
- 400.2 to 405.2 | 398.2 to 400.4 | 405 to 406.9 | -0.04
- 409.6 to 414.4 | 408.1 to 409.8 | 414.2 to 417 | 0.04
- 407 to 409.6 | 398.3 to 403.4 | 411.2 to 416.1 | 0.02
